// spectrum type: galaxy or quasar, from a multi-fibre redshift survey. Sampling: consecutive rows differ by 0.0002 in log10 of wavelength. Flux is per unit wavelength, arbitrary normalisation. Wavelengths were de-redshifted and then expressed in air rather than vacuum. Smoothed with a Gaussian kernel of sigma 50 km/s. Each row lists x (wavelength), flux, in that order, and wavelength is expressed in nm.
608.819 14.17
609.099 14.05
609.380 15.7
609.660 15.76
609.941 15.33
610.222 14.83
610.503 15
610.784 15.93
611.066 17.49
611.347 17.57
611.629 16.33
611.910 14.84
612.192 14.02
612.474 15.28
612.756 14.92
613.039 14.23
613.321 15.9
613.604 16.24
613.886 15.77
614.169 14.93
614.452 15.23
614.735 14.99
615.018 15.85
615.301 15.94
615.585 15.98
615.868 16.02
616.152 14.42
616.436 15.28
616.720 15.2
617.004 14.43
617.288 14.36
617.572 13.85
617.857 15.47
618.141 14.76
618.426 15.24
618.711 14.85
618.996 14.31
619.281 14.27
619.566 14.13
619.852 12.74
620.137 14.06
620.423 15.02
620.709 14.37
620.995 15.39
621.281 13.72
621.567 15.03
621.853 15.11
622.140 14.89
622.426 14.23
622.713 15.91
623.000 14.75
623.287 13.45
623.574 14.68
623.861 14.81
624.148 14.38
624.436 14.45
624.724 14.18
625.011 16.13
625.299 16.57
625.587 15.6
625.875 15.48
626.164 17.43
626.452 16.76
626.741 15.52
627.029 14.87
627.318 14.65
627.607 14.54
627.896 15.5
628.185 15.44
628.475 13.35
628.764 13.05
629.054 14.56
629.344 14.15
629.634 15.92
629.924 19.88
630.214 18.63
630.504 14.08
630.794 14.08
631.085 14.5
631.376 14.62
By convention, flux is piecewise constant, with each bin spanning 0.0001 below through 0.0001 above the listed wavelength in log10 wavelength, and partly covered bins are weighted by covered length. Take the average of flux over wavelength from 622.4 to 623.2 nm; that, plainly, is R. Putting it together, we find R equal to 15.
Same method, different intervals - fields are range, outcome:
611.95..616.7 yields 15.3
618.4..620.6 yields 14.3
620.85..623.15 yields 14.9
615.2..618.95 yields 15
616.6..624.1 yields 14.6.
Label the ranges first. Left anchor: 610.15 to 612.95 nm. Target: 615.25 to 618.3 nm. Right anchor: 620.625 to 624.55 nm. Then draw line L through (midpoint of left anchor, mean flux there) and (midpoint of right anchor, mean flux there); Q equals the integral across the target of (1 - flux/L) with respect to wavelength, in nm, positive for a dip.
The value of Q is 0.03 nm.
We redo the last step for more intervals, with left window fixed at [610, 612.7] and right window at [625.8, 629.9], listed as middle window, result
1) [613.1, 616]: -0.012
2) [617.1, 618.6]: 0.074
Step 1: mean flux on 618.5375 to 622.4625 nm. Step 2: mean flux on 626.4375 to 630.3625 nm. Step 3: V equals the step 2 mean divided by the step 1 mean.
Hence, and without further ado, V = 1.1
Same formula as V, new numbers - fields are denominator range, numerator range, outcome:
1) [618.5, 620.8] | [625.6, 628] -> 1.09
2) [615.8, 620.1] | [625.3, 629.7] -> 1.04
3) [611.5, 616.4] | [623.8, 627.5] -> 1.01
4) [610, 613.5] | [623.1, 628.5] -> 0.98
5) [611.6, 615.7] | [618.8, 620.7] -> 0.92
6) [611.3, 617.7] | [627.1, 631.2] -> 0.99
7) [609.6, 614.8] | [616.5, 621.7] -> 0.94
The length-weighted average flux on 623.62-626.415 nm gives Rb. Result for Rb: 15.5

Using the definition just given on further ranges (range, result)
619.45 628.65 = 14.9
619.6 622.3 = 14.5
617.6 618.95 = 14.9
